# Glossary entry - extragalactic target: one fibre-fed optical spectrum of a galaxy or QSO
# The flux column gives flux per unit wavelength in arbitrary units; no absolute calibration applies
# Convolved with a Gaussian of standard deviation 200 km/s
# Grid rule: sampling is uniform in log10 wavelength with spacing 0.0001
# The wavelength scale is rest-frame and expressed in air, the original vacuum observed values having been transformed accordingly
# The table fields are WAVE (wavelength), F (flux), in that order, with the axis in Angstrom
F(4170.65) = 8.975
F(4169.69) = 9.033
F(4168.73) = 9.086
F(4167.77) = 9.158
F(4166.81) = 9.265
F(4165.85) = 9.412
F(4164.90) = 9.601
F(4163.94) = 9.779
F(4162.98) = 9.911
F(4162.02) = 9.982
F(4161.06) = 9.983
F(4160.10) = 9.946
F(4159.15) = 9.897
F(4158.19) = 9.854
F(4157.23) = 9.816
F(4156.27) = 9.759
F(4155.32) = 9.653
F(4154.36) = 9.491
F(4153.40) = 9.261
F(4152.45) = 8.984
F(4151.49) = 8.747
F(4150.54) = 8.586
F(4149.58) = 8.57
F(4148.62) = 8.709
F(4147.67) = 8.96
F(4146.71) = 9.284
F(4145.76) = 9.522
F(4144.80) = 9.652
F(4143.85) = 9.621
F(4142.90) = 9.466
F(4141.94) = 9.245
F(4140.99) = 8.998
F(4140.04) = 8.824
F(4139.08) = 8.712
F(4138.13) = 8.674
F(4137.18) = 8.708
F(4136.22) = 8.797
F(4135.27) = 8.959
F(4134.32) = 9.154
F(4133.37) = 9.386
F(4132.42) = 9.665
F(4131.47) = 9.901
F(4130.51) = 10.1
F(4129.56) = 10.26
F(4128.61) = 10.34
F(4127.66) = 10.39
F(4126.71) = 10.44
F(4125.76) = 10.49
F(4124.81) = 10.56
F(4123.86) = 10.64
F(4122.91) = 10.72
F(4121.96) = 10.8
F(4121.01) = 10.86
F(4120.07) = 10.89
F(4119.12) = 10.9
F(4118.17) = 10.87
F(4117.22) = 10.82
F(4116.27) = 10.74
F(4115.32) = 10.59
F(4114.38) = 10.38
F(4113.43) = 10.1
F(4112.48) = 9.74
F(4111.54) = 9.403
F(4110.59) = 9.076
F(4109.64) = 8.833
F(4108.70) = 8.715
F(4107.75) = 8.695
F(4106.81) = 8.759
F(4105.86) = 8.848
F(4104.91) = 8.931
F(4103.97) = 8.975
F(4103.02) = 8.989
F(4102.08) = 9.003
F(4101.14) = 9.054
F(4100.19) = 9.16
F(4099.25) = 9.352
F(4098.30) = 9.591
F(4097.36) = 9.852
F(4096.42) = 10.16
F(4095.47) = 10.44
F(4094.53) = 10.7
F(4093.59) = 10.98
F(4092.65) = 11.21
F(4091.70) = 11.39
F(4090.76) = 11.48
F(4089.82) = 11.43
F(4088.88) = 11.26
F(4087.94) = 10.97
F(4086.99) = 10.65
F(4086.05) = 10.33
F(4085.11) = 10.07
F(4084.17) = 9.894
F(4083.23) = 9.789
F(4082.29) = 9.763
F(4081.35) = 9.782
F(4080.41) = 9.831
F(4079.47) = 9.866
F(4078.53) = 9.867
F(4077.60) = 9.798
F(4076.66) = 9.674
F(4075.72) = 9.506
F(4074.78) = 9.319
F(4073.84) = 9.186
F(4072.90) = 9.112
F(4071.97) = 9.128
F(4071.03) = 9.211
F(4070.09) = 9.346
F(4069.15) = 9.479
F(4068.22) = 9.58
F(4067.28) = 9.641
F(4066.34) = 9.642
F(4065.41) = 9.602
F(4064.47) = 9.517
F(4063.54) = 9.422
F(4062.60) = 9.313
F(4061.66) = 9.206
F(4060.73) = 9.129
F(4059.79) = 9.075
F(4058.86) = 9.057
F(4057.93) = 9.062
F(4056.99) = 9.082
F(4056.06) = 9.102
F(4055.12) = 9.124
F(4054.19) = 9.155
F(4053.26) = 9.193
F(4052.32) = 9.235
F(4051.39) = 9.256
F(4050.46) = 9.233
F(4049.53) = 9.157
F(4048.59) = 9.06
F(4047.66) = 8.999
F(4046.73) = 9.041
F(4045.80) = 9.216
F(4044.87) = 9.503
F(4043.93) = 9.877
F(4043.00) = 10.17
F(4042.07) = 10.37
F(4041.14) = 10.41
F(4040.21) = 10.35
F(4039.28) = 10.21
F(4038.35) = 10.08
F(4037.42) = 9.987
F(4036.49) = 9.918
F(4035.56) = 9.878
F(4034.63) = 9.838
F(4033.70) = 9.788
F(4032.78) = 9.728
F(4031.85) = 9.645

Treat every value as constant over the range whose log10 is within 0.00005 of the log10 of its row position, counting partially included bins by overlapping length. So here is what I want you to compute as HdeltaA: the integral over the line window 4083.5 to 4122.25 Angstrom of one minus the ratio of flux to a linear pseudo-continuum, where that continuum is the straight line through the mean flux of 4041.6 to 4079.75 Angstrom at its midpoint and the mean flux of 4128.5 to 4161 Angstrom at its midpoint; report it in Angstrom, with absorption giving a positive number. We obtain -2.9 Angstrom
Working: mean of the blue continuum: 9.38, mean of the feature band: 10.1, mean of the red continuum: 9.33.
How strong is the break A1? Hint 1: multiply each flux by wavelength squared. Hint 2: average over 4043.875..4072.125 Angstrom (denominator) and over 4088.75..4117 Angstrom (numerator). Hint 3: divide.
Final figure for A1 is 1.09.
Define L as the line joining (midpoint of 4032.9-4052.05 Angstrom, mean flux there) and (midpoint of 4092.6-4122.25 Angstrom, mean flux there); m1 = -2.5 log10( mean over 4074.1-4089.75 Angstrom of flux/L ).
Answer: -0.03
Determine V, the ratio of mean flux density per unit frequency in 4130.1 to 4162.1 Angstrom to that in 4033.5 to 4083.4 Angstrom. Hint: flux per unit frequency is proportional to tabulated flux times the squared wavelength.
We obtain 1.02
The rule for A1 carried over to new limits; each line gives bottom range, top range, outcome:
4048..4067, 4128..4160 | 1.05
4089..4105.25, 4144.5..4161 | 0.95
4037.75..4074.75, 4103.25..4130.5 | 1.10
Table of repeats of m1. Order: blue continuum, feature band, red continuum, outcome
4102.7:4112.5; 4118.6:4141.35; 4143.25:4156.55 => -0.09 mag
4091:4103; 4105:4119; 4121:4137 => 0.04 mag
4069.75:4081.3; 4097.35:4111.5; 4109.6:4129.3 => 0.12 mag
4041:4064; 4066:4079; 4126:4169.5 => -0.01 mag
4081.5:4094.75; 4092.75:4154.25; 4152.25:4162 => 0.06 mag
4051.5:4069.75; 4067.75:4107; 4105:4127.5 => -0.02 mag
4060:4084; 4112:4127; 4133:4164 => -0.13 mag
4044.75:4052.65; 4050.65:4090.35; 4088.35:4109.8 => -0.02 mag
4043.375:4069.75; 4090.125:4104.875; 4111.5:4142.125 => -0.04 mag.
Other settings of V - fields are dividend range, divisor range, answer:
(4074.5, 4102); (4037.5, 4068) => 1.09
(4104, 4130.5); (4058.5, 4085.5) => 1.08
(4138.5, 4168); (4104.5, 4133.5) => 0.95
